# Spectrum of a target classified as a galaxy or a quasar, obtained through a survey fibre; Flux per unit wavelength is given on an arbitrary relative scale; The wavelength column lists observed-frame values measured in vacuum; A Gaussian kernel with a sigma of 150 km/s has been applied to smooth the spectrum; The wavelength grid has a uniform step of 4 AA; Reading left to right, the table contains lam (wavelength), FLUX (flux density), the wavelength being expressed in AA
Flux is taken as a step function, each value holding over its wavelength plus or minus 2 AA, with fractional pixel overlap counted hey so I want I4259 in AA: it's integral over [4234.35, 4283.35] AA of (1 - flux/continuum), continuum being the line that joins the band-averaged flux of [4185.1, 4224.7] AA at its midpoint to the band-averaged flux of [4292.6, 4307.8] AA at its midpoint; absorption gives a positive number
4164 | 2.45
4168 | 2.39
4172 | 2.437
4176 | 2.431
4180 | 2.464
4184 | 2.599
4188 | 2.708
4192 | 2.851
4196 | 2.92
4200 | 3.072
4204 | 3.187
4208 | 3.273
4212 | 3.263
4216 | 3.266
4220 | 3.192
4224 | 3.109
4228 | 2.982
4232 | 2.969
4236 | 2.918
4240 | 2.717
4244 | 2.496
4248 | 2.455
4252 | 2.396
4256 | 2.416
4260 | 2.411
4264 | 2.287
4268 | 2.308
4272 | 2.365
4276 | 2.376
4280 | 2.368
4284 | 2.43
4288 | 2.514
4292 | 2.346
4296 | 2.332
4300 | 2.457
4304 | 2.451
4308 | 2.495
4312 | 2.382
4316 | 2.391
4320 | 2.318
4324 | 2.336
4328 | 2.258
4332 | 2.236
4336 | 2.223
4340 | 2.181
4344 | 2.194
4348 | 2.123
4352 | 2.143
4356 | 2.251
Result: 4.48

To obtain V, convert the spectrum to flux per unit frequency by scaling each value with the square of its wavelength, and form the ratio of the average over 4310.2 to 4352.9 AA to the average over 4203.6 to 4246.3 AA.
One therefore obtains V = 0.78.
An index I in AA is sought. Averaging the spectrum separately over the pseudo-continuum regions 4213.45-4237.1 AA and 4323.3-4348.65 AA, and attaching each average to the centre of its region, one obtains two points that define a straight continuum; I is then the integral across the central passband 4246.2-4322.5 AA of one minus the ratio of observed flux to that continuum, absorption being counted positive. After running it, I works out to 6.4 AA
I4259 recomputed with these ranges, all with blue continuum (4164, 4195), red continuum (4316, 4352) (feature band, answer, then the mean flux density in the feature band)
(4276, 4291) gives -0.5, 2.42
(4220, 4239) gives -4.2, 3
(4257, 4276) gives 0.2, 2.35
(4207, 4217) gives -3.1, 3.27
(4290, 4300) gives -0.2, 2.36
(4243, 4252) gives -0.1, 2.46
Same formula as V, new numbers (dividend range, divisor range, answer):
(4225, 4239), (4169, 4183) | 1.24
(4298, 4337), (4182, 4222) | 0.82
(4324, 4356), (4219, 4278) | 0.88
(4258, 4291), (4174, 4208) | 0.88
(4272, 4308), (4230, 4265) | 0.96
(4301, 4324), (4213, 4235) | 0.81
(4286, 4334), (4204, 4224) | 0.77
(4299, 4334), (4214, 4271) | 0.91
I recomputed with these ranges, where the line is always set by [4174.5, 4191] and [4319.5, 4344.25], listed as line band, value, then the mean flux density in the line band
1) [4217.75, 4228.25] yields -2.67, 3.12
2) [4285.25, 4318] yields -1.51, 2.42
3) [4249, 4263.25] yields 0.08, 2.4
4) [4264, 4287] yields 0.02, 2.37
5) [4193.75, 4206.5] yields -2.66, 3.06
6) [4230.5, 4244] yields -1.95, 2.81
